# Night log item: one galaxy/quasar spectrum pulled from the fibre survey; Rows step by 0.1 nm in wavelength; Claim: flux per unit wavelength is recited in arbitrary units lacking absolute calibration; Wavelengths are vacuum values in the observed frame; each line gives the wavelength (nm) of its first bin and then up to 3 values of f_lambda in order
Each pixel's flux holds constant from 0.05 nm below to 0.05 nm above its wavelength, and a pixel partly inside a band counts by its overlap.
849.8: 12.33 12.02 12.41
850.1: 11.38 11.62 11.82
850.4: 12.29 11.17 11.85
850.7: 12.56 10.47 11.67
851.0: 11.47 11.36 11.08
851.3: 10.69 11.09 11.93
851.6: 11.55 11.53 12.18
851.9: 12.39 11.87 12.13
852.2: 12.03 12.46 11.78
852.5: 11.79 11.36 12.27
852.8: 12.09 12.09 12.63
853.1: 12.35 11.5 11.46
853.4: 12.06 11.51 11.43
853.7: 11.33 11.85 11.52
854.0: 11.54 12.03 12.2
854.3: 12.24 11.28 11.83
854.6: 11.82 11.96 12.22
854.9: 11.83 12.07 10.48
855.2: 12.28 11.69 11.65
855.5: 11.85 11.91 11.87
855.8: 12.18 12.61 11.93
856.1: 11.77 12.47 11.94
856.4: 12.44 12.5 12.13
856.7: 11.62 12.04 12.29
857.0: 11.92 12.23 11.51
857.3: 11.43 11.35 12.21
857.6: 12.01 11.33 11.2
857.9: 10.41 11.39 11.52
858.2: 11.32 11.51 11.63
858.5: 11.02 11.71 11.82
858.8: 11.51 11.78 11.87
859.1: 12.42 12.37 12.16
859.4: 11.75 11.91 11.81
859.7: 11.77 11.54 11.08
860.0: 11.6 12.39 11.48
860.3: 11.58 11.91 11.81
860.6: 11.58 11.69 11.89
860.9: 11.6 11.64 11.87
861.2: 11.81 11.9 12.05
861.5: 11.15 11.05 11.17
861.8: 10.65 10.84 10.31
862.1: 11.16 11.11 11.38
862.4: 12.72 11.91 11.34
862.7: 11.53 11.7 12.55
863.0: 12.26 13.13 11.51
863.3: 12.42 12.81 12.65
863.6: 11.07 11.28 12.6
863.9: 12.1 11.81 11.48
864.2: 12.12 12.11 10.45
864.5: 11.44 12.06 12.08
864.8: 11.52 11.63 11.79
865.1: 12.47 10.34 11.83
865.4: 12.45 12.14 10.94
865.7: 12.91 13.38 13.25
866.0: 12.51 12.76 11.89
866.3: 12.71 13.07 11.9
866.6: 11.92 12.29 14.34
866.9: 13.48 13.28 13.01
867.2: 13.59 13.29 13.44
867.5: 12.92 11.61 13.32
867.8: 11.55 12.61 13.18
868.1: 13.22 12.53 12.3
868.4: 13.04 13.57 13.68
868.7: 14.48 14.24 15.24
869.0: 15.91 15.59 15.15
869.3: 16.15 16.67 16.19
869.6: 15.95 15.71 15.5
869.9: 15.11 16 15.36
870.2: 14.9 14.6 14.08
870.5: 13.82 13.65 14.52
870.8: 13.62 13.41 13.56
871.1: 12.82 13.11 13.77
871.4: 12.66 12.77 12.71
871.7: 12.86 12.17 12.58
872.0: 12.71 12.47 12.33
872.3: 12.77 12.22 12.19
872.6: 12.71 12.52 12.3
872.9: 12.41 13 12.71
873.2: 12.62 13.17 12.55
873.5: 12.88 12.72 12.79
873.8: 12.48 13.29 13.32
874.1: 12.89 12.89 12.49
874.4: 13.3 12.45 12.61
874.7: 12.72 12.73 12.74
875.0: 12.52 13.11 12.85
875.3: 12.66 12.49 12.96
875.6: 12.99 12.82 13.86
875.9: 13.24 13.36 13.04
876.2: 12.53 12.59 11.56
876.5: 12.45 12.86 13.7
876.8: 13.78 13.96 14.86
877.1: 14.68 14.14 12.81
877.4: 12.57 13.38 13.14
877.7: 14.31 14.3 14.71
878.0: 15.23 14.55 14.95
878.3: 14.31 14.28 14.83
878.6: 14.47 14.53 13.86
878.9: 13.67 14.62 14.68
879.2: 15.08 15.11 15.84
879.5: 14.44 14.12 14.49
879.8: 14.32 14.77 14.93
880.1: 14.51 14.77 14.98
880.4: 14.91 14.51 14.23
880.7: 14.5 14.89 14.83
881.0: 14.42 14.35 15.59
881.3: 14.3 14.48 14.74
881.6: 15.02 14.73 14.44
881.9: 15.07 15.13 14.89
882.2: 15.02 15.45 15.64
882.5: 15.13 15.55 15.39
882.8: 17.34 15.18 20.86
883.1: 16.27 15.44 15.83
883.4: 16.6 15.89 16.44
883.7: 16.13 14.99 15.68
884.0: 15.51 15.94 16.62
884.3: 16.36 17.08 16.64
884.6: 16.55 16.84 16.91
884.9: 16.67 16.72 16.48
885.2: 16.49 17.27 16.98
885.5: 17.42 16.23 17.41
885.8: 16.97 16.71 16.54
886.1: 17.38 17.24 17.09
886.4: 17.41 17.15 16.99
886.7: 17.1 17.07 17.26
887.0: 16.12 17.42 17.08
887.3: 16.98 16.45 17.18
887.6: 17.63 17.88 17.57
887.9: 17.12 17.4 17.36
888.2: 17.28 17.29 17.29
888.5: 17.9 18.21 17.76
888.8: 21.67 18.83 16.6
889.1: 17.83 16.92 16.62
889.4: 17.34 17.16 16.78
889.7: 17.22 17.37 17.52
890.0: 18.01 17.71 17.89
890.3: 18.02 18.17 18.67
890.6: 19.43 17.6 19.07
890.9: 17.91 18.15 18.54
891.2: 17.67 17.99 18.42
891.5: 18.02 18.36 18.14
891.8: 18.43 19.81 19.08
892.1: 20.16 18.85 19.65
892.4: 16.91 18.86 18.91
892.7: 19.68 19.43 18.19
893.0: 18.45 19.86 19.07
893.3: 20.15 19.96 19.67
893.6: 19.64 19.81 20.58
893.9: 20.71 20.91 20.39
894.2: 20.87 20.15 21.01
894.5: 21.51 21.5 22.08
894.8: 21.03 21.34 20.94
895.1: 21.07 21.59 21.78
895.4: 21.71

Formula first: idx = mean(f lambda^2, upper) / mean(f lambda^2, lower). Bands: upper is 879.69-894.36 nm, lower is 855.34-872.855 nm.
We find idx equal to 1.4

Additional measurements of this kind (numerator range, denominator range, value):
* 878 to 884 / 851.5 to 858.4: 1.35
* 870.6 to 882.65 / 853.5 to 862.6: 1.22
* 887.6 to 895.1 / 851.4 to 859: 1.73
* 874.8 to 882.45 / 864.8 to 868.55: 1.15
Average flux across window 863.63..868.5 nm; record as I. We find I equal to 12.4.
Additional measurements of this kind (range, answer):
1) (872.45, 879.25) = 13.3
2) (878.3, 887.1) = 15.7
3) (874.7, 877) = 13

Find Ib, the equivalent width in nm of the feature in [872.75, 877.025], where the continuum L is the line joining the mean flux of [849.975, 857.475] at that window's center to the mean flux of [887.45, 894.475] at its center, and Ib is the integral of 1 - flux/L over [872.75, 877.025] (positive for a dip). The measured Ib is 0.75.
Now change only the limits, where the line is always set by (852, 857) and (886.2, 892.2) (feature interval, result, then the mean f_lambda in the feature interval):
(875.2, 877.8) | 0.40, 13.2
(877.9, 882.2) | 0.41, 14.7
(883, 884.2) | 0.05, 16.1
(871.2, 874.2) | 0.46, 12.7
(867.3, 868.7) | 0.13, 12.9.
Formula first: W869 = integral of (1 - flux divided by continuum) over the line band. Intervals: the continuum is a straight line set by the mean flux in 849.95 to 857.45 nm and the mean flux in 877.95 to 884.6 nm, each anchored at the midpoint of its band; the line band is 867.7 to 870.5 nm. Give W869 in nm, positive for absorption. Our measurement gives -0.16 nm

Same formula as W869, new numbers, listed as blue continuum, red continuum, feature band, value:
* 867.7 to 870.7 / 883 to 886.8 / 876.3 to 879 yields 0.300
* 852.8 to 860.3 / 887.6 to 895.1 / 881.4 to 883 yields 0.147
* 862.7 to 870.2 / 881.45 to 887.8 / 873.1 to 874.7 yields 0.178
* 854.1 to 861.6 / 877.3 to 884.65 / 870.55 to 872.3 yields 0.087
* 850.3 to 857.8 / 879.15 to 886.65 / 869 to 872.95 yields 0.077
